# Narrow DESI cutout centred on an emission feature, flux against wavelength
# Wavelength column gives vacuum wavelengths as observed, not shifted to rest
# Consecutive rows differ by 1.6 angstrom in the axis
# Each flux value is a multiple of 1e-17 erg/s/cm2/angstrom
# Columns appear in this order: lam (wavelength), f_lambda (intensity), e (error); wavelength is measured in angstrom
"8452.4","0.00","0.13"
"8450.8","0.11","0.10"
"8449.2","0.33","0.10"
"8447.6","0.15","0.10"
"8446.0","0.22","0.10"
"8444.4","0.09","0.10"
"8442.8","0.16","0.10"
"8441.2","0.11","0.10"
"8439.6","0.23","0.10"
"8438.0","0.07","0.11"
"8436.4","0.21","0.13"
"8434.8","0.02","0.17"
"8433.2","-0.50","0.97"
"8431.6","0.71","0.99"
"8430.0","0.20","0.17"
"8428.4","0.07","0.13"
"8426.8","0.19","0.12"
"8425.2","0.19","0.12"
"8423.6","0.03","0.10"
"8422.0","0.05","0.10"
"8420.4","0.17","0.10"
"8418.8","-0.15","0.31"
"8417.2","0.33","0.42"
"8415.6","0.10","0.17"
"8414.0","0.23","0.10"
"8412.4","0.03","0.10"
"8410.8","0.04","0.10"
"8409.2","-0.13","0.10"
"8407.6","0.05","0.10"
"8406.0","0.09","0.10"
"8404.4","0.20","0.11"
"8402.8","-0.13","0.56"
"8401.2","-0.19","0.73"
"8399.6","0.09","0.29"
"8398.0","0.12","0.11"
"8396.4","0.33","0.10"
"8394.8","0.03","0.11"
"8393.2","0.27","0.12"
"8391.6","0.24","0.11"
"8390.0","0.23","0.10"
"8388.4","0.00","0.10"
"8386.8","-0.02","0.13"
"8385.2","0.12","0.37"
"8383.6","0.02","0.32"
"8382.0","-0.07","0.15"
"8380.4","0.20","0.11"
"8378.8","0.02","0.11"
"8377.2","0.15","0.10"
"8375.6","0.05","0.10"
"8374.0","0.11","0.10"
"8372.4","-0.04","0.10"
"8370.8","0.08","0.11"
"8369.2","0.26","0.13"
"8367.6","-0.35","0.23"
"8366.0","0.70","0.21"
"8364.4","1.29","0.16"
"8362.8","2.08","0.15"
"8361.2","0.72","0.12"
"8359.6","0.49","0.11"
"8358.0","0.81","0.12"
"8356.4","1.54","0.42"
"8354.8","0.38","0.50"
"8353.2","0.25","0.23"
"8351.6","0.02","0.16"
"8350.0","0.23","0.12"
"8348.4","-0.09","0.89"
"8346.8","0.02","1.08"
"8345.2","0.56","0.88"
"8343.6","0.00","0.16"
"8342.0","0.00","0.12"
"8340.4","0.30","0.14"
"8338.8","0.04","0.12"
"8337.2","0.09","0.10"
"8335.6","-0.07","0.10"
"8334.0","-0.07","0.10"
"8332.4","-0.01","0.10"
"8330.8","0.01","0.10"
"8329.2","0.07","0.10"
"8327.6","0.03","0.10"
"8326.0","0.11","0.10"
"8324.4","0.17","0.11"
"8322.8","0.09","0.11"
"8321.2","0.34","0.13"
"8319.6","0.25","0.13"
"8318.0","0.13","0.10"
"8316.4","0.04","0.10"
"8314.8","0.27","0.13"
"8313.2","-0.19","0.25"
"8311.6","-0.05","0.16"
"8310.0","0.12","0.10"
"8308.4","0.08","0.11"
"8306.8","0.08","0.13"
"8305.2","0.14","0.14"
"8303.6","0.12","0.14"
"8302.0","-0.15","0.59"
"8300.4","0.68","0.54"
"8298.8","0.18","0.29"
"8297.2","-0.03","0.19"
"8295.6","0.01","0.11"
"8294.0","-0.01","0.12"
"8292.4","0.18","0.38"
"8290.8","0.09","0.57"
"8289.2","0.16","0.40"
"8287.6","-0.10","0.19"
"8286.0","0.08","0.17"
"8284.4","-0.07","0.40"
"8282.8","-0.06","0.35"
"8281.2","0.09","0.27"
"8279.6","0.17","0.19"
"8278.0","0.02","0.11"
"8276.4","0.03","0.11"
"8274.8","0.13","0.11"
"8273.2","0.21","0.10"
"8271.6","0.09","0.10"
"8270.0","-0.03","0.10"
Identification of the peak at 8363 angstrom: [O II]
